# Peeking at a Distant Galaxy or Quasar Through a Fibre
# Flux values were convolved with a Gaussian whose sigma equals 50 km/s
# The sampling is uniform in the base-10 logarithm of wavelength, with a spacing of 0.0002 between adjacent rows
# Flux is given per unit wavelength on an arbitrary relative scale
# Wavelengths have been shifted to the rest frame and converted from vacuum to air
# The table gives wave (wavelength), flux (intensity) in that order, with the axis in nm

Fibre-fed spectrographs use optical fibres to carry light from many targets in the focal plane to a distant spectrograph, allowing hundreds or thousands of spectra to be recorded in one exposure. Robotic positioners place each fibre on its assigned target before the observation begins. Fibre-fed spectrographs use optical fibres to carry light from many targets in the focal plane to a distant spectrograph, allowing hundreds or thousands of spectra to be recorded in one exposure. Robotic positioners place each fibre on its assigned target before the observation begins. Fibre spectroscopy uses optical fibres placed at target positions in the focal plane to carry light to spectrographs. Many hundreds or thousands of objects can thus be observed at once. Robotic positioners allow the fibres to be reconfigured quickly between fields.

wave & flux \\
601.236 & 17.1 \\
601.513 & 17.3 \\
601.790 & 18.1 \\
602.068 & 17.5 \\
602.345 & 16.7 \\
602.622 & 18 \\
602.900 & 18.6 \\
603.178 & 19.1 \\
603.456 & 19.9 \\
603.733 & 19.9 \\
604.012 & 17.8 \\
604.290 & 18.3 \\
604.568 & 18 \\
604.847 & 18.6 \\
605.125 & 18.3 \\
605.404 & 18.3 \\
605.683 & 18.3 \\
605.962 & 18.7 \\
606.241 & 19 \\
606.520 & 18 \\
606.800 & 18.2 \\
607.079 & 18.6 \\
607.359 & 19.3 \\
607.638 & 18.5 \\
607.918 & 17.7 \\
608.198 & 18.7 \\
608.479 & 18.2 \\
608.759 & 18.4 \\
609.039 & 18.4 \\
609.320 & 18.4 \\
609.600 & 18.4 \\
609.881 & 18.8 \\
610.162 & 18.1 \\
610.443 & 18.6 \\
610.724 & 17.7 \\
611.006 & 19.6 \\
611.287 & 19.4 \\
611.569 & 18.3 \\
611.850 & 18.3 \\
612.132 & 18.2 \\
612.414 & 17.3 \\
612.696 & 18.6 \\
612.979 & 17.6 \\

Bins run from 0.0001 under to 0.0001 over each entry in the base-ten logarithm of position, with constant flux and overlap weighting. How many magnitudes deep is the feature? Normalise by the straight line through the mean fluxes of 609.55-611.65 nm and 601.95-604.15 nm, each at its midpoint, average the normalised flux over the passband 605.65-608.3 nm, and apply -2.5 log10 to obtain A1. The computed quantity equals 0.00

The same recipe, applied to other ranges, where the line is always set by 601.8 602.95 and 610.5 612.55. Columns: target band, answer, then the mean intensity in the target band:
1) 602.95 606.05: -0.05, 18.7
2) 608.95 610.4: -0.01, 18.4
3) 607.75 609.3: -0.01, 18.3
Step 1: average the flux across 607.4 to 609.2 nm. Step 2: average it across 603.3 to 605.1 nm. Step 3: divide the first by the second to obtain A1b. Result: 1.0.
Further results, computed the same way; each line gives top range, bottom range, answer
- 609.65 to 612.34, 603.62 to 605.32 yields 1.00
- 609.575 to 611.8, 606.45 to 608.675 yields 1.01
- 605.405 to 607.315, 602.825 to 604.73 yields 0.98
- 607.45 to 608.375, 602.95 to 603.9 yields 0.94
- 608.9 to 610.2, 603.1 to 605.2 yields 0.98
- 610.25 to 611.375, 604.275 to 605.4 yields 1.03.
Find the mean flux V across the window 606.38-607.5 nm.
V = 18.5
